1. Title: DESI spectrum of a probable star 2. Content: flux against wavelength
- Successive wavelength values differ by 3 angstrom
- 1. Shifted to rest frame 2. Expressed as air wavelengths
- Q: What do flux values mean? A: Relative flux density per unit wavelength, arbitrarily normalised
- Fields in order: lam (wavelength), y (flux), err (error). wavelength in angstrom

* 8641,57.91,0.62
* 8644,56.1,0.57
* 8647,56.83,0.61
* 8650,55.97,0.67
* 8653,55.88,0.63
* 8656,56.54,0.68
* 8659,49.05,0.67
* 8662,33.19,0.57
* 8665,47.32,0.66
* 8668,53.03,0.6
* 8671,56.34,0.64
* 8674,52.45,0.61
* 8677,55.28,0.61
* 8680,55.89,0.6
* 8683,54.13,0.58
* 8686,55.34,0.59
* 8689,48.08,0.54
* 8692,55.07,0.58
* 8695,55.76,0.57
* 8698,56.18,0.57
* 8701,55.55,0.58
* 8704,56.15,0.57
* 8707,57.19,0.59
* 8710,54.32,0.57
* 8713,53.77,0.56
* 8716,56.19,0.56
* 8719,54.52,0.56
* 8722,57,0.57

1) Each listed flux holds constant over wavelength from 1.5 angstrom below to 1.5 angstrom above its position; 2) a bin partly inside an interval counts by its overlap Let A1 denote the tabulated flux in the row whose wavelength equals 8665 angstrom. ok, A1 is 47.32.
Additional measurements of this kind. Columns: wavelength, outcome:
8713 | 53.77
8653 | 55.88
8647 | 56.83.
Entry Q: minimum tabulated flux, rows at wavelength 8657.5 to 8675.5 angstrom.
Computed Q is 33.19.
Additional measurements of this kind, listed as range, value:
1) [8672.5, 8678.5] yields 52.45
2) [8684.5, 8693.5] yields 48.08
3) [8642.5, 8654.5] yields 55.88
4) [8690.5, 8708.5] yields 55.07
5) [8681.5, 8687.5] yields 54.13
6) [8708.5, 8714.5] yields 53.77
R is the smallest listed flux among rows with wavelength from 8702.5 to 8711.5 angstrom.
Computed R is 54.32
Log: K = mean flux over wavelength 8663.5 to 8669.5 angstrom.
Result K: 50.2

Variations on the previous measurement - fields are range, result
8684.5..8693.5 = 52.8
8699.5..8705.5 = 55.8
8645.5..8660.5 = 54.9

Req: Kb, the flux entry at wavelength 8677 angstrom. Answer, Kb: 55.28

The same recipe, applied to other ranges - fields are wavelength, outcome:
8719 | 54.52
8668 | 53.03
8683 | 54.13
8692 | 55.07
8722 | 57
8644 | 56.1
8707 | 57.19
